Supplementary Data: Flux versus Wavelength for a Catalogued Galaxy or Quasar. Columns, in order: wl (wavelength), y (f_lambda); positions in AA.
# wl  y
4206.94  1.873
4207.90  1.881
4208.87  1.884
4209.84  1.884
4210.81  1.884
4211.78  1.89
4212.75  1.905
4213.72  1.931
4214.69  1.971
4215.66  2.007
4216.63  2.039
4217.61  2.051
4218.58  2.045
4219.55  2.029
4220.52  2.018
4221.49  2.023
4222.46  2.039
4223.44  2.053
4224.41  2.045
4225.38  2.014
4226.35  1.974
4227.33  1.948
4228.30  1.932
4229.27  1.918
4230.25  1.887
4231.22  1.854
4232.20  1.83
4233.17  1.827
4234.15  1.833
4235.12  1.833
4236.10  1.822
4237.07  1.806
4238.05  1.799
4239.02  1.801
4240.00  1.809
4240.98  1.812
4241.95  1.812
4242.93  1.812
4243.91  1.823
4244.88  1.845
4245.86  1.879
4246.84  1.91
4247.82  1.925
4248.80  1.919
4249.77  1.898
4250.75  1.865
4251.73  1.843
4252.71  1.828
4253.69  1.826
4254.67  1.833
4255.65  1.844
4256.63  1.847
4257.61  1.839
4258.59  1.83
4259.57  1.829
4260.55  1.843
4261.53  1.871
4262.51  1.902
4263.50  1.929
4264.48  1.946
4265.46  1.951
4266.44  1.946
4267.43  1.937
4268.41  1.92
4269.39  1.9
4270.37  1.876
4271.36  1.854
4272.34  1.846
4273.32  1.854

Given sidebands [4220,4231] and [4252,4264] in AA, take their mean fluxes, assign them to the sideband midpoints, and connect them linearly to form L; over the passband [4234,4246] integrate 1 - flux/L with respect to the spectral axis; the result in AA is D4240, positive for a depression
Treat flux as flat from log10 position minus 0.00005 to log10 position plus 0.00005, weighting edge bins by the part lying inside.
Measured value 0.7 AA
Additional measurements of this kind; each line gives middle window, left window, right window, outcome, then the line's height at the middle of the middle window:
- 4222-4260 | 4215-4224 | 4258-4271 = 1.83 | 1.97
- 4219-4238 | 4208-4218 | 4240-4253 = -0.26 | 1.9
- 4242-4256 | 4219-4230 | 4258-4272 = 0.55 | 1.94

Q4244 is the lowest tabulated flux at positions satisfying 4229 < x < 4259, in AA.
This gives 1.799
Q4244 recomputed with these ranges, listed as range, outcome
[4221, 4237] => 1.822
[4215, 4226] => 2.007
